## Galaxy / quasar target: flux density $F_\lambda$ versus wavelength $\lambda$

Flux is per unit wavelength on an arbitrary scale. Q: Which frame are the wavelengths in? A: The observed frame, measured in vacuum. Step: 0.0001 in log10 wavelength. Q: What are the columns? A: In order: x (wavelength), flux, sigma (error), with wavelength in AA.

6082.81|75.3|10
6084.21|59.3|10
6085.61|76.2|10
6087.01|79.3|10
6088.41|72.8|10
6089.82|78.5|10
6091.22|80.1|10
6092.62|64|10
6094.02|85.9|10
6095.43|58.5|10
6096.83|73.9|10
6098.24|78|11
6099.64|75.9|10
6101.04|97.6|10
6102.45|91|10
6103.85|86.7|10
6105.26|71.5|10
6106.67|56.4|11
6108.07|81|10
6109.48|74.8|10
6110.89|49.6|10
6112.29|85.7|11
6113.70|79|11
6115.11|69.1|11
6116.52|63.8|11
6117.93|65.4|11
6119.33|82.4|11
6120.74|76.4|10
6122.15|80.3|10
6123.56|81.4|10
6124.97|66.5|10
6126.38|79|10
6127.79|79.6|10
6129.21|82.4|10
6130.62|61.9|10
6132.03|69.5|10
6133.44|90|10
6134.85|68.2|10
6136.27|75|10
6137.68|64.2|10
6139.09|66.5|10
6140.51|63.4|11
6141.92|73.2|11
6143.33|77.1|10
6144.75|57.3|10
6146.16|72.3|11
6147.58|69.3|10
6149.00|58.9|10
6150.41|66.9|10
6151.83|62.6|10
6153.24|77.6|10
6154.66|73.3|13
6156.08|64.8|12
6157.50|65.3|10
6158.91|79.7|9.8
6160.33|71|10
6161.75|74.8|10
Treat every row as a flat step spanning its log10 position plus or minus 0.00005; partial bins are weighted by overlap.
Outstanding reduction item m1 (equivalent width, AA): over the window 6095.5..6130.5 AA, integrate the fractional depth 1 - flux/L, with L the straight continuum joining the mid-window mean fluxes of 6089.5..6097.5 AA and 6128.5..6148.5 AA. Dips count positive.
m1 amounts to -1.7 AA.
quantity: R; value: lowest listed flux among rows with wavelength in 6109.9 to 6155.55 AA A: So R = 49.6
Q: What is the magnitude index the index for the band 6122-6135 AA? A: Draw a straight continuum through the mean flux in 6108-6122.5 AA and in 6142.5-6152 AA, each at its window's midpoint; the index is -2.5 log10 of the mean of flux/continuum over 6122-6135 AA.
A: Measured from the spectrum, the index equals -0.08 mag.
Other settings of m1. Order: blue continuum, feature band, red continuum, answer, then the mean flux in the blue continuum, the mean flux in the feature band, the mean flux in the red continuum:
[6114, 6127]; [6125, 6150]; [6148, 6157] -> -0.1 AA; 74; 70.9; 67.3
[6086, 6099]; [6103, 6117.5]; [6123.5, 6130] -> 0.8 AA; 74.6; 71.8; 77.1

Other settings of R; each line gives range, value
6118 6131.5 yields 61.9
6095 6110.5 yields 56.4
